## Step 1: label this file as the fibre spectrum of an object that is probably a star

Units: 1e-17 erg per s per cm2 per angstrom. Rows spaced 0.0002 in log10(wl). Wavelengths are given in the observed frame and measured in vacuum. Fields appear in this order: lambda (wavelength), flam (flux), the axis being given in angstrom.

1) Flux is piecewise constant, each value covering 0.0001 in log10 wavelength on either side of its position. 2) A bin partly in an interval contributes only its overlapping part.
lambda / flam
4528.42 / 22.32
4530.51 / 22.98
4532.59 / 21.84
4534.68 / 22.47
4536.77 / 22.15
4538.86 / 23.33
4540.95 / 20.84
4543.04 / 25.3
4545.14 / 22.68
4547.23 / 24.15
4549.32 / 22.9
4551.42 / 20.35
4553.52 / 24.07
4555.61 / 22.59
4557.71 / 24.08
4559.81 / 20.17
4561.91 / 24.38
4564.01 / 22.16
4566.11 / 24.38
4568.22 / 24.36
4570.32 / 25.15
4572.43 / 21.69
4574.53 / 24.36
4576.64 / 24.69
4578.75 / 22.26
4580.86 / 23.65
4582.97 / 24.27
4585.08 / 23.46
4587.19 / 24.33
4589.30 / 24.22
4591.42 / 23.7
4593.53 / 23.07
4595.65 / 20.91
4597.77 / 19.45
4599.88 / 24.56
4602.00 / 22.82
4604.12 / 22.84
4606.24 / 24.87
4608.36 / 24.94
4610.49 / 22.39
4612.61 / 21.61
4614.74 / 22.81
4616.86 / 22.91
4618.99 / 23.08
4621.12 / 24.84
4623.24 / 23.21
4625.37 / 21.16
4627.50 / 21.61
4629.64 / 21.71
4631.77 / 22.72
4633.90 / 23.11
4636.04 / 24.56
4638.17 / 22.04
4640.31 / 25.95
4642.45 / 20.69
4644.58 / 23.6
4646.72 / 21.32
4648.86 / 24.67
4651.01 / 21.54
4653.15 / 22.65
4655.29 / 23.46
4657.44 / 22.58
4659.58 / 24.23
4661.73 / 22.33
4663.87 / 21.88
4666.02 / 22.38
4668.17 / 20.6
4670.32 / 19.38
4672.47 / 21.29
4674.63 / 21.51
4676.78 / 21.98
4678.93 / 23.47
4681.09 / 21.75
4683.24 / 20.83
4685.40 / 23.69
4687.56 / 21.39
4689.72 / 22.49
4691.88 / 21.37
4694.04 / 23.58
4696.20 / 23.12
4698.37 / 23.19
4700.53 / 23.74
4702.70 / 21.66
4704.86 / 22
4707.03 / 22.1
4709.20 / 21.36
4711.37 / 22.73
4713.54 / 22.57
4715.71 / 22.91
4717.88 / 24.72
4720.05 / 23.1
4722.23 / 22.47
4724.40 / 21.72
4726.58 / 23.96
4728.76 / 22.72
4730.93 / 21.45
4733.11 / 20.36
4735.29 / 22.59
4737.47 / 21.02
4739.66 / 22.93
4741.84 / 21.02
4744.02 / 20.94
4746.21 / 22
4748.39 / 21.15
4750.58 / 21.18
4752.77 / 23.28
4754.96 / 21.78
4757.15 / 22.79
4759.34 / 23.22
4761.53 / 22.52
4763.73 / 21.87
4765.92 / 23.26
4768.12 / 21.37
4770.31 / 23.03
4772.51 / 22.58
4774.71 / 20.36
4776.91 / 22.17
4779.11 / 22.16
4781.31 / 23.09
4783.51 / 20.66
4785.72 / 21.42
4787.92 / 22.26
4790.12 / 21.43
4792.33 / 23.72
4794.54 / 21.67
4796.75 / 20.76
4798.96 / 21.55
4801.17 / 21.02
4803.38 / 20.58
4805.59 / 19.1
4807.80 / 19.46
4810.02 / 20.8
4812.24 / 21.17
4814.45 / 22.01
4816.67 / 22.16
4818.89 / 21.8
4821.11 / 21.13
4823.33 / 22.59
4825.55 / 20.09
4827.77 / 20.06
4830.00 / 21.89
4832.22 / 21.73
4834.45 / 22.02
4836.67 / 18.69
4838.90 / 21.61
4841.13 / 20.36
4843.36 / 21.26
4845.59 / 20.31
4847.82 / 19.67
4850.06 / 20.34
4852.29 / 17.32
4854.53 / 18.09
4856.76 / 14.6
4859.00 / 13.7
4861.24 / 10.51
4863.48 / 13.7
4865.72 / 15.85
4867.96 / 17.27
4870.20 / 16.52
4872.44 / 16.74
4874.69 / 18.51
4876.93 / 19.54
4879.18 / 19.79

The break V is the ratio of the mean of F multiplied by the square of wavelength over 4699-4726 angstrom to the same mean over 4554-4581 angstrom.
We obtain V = 1.03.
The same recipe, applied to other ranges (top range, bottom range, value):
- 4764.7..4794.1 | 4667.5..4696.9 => 1.05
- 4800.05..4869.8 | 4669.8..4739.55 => 0.92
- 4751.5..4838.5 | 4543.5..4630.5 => 1.02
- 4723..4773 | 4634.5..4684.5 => 1.03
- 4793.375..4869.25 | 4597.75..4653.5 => 0.93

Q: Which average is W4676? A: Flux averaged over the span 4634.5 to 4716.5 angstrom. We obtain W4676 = 22.4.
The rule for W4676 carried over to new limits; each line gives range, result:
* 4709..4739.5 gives 22.5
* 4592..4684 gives 22.6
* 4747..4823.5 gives 21.7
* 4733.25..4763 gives 22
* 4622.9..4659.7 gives 22.8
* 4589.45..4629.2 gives 22.8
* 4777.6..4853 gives 21.1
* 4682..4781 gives 22.3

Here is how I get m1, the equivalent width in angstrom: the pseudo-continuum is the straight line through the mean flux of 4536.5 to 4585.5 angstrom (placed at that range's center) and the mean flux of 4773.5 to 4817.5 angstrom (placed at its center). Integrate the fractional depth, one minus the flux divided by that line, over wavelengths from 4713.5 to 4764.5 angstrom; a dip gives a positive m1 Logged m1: -1.0 angstrom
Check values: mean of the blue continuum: 23.2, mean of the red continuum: 21.4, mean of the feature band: 22.3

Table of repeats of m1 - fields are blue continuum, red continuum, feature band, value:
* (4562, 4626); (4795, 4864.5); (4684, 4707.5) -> -0.9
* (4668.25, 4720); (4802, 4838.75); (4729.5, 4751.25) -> 0.3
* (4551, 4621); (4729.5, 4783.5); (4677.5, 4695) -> 0.1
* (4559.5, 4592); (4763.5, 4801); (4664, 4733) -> 1.1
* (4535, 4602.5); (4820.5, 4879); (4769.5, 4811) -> -4.0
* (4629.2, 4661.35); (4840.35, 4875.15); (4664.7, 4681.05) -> 0.5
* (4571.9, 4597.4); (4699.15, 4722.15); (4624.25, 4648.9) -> 0.4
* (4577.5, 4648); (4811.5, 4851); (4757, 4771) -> -0.6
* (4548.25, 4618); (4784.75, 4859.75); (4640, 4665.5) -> -0.5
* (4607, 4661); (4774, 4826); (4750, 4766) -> -0.5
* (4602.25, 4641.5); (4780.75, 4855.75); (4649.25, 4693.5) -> 0.9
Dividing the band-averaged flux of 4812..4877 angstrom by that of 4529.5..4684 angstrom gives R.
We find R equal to 0.8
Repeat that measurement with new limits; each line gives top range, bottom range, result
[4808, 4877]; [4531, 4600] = 0.83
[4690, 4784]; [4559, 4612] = 0.96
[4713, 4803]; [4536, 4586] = 0.95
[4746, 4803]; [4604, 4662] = 0.96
